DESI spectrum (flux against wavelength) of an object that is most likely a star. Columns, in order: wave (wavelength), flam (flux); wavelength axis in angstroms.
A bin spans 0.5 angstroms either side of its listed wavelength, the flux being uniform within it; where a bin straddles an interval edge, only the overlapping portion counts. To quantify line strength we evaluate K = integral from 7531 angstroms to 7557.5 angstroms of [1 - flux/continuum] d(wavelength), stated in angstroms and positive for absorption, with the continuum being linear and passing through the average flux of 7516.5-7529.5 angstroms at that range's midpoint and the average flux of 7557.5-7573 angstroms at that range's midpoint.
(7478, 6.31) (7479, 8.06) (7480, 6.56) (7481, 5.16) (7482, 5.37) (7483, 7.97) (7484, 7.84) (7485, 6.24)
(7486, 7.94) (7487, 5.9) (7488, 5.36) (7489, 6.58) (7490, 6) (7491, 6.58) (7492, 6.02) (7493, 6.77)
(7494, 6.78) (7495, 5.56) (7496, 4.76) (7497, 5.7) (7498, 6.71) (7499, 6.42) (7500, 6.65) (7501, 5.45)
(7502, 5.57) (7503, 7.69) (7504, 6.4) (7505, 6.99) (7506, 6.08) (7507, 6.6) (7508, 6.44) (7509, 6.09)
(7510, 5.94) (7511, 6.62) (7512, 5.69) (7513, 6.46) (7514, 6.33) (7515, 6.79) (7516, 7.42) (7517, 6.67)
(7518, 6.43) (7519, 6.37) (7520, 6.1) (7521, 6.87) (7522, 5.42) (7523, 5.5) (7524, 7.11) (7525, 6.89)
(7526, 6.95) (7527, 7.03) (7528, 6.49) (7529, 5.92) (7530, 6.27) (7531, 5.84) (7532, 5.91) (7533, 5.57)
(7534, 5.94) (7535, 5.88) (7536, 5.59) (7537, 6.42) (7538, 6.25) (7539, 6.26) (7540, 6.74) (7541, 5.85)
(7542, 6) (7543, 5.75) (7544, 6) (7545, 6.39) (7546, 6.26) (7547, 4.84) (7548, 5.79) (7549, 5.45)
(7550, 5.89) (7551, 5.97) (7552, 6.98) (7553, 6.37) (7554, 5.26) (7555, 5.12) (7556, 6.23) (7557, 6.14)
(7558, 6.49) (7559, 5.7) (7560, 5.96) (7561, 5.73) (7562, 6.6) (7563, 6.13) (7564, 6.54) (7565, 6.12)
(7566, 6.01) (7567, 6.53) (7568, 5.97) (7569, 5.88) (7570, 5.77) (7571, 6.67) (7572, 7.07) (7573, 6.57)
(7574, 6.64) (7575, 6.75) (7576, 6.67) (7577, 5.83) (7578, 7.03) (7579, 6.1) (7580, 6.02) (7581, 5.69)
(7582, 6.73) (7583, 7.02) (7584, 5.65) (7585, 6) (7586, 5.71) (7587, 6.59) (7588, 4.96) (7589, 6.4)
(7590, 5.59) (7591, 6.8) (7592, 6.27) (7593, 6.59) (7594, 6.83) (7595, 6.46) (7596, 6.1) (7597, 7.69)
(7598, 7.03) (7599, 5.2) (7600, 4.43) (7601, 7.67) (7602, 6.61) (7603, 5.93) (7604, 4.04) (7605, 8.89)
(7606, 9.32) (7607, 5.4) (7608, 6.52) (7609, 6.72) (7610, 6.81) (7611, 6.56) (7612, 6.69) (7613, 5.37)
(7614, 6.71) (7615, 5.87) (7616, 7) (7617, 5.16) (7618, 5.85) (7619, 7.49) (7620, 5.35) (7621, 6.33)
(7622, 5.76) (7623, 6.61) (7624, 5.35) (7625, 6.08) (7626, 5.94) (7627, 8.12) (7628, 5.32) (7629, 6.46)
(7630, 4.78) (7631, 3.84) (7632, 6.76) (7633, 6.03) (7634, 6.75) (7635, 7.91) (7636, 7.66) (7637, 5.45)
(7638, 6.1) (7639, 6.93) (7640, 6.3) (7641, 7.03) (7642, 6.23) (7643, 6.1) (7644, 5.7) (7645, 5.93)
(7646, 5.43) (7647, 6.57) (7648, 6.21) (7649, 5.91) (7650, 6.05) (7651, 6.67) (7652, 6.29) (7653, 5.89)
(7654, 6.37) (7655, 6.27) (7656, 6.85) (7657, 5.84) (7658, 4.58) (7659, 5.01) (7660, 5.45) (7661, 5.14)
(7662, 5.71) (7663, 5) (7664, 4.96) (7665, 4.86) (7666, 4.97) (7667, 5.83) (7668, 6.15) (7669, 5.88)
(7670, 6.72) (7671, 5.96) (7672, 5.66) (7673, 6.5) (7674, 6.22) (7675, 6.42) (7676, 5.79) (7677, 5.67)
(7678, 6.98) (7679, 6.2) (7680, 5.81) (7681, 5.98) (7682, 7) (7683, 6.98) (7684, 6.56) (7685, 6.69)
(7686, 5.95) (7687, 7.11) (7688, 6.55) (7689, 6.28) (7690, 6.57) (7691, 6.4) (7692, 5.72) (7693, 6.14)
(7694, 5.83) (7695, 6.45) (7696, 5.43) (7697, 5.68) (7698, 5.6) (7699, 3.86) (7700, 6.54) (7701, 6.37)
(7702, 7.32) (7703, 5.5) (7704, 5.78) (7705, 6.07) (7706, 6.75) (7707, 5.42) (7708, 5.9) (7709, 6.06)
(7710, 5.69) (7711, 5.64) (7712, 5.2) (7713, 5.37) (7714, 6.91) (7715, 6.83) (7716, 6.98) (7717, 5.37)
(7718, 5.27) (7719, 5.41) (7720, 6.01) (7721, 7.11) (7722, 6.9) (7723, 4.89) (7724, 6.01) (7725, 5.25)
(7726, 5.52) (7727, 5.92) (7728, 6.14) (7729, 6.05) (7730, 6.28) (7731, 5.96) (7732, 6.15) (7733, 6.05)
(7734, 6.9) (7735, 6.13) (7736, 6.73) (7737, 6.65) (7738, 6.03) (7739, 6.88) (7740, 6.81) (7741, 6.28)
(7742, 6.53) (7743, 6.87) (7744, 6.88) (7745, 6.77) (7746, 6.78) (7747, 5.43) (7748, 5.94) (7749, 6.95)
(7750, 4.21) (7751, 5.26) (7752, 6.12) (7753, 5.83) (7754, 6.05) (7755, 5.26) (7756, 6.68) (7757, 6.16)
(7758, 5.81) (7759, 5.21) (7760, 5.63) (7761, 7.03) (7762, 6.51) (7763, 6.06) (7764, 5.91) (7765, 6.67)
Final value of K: 1.6 angstroms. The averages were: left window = 6.44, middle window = 5.95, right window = 6.22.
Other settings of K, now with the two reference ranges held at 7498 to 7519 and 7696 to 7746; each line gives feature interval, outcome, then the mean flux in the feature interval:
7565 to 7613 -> -0.5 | 6.38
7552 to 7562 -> 0.6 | 5.98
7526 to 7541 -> 0.6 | 6.17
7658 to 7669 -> 1.6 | 5.3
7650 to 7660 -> 0.4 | 5.95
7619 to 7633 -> 0.7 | 5.96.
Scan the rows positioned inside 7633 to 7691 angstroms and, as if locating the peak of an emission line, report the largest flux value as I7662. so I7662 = 7.91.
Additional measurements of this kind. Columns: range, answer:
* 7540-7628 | 9.32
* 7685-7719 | 7.32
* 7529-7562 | 6.98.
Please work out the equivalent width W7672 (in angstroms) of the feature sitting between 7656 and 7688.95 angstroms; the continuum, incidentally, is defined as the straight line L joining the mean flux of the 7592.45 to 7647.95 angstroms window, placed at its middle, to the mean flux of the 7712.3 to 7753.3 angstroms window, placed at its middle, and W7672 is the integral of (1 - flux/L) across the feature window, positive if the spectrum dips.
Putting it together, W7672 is 1.5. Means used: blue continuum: 6.32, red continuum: 6.15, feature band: 5.96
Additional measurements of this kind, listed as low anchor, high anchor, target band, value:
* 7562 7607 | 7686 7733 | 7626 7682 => 1.23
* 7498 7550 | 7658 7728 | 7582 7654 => -2.34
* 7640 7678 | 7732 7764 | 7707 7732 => 0.69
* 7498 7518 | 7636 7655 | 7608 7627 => 0.01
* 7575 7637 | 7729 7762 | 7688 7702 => 0.57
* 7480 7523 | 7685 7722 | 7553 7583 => 0.12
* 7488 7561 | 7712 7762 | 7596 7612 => -1.08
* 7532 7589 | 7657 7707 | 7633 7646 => -0.93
